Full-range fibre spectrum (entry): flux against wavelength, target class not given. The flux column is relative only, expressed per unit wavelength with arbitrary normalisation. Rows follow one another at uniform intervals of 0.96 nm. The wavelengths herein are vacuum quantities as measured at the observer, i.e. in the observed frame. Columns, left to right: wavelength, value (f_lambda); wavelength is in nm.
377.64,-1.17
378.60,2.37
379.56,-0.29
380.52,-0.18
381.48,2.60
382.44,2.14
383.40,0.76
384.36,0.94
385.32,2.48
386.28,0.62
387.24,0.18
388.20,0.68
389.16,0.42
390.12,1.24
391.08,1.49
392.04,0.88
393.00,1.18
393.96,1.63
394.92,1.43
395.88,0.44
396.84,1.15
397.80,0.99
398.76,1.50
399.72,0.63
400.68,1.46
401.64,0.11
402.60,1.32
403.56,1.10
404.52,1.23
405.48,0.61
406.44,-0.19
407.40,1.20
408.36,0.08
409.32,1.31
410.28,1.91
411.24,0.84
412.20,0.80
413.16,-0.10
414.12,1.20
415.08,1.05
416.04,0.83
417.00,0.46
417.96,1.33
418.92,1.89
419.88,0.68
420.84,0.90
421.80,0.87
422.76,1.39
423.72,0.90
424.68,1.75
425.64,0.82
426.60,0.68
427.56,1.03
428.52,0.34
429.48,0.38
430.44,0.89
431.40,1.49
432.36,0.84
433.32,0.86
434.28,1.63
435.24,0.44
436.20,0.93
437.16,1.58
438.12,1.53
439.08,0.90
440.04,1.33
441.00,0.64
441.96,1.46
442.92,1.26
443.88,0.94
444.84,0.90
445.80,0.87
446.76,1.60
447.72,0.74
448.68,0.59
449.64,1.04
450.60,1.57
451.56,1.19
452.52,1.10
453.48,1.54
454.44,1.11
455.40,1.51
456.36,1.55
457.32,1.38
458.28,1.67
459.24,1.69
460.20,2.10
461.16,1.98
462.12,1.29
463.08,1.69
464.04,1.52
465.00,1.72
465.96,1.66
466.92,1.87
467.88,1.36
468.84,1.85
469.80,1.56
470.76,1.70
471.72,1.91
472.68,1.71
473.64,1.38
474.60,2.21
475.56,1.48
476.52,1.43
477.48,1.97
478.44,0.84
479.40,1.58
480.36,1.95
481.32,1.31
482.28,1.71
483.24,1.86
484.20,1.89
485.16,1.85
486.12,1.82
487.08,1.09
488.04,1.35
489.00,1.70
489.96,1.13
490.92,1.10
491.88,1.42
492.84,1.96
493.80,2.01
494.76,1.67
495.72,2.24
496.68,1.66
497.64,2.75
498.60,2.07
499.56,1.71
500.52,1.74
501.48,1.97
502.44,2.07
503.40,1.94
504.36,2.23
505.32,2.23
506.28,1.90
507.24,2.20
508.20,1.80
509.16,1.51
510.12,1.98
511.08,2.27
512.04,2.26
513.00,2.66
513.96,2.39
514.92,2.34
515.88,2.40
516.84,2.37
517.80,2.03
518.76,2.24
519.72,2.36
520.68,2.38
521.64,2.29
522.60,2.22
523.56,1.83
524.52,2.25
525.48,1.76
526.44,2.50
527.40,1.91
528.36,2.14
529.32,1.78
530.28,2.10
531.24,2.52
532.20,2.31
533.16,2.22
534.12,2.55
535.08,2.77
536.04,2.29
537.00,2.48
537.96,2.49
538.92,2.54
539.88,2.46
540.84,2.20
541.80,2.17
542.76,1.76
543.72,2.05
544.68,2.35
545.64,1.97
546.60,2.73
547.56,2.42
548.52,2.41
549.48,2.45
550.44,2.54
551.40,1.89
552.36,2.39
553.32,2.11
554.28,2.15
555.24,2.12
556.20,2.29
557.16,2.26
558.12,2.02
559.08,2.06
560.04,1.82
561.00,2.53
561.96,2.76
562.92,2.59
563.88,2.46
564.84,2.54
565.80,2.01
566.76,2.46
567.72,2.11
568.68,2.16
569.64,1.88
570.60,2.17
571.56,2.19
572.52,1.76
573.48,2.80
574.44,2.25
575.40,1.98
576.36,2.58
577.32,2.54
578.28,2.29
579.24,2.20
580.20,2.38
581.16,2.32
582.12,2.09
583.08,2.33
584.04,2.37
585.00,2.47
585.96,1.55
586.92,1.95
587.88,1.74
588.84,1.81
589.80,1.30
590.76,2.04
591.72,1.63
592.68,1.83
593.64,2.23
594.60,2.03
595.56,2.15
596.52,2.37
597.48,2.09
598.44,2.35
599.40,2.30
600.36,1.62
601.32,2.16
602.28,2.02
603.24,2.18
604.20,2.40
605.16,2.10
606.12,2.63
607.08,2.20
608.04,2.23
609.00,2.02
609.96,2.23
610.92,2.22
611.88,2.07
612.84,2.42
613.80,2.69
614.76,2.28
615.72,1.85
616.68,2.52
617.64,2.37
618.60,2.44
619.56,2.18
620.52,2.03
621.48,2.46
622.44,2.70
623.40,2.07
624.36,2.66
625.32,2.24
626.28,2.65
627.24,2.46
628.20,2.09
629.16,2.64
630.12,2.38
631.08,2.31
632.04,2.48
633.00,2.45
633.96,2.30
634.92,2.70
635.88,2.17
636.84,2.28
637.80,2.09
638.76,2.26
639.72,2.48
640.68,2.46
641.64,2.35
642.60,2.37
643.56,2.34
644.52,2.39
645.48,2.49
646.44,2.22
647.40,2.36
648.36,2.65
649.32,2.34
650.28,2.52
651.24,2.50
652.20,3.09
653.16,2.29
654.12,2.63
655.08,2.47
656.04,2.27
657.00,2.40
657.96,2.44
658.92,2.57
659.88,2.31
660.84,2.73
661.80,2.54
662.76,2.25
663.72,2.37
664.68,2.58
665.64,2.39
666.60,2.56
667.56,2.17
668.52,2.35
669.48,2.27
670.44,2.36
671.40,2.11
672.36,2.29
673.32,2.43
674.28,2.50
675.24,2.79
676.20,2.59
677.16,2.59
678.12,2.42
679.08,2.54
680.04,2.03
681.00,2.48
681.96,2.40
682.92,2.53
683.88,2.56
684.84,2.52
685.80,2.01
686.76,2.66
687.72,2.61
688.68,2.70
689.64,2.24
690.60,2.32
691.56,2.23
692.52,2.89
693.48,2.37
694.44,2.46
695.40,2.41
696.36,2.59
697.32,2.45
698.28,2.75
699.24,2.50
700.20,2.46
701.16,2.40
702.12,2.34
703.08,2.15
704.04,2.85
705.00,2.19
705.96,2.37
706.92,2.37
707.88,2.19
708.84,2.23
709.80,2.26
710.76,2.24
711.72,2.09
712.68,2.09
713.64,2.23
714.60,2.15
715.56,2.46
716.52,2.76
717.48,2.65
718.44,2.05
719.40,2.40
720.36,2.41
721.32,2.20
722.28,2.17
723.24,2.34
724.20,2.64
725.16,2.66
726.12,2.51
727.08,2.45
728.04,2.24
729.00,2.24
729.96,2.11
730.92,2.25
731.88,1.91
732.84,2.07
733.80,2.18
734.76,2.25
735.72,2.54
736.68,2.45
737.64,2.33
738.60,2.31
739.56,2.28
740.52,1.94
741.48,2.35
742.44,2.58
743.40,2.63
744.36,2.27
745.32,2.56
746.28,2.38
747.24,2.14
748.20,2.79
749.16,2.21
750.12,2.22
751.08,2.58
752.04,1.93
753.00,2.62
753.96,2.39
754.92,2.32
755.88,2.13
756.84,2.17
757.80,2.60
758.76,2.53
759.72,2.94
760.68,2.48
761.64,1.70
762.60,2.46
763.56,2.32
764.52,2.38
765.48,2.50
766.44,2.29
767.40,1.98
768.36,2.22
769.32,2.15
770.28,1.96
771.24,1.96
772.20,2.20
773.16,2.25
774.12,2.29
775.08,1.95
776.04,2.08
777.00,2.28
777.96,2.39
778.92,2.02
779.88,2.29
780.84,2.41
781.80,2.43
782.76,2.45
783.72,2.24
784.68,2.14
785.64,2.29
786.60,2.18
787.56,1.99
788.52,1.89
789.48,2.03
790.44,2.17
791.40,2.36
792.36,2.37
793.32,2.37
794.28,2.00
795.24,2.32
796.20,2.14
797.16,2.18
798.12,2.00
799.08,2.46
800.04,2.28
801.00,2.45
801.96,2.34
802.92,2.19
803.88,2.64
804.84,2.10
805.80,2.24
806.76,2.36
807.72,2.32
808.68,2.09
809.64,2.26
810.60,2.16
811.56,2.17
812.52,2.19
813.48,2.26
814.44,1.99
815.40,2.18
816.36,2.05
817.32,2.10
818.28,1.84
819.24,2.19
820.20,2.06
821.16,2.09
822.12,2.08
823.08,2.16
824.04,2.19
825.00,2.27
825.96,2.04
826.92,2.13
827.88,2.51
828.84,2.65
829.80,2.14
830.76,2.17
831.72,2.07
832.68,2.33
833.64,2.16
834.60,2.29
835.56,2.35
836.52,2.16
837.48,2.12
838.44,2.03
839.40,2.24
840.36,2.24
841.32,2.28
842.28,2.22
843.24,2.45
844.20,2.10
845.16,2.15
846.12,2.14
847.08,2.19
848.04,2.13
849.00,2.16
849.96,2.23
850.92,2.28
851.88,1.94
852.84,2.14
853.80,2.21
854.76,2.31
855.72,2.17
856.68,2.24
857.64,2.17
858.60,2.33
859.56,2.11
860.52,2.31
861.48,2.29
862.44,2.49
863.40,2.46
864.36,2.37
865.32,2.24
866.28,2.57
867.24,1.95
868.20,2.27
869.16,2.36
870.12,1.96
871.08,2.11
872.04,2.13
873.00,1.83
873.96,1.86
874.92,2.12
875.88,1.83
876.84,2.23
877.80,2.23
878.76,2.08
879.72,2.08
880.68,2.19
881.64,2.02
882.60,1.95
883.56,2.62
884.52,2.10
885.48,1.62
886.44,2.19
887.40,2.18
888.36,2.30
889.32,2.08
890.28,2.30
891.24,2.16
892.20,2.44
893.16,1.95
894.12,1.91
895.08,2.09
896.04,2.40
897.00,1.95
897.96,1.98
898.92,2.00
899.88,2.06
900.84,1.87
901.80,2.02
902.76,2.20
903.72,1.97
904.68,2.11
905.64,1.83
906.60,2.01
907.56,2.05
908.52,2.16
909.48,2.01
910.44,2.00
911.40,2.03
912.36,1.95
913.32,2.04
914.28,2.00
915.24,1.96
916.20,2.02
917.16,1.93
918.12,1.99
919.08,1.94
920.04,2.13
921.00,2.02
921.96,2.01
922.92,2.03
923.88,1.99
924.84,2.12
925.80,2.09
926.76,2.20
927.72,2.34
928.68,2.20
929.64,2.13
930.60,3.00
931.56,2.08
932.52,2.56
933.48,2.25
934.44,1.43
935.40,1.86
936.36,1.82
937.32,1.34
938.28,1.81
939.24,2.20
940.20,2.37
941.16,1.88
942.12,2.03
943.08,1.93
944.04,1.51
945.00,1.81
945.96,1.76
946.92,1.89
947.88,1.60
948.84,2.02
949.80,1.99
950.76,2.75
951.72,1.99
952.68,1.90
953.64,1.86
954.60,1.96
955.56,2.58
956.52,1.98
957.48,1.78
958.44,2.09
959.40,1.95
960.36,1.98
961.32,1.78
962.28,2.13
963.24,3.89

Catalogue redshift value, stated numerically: 0.139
